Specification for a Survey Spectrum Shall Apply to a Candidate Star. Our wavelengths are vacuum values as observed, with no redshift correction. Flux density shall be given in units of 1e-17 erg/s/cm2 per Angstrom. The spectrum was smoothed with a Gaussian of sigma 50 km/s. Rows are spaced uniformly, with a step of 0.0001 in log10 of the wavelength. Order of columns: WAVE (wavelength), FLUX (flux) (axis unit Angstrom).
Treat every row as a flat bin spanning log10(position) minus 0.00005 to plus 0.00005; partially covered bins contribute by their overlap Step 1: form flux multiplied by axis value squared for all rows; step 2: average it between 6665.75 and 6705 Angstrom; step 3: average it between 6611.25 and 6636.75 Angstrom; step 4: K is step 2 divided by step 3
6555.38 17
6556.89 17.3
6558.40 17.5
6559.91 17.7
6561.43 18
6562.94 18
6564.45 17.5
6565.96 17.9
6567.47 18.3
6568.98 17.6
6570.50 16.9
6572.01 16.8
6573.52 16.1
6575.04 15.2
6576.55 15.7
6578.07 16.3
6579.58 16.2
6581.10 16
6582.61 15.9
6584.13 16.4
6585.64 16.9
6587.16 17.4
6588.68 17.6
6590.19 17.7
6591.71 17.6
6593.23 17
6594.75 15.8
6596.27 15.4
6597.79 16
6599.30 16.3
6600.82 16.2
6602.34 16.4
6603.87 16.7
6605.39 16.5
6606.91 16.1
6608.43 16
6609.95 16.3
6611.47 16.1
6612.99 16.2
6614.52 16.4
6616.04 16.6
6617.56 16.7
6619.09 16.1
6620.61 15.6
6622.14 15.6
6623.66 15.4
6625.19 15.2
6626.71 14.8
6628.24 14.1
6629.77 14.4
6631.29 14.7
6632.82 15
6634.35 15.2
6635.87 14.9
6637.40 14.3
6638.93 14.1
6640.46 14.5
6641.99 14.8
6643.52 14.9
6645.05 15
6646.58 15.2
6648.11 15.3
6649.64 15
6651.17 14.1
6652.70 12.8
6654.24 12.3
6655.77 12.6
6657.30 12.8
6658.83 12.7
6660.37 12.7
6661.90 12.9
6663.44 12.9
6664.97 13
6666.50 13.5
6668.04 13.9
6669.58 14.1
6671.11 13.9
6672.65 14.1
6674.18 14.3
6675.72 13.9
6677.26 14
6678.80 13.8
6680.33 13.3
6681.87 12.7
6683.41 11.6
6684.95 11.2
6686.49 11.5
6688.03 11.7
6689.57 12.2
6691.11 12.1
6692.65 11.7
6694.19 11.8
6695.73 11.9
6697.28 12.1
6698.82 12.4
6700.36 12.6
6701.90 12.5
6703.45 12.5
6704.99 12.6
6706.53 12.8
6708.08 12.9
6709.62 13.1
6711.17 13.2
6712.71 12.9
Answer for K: 0.84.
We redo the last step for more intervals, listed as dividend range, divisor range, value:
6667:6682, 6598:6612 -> 0.87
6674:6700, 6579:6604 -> 0.77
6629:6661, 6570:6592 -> 0.87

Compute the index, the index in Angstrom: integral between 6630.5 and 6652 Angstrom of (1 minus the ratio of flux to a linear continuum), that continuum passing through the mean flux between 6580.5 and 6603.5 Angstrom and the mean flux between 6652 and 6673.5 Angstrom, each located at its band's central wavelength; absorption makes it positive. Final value -0.88 Angstrom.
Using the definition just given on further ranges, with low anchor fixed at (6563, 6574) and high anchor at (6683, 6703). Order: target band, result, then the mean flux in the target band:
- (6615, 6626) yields -0.56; 15.9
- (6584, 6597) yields -0.37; 16.9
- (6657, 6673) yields -0.18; 13.3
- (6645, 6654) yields -0.35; 14.4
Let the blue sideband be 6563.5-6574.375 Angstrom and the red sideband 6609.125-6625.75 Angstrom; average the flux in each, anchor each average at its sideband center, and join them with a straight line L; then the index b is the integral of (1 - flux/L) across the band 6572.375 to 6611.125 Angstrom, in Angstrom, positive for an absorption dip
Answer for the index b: 0.7 Angstrom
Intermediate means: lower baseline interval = 17.3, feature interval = 16.4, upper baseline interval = 16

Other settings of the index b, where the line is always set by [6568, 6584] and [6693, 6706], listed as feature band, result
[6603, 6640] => -1.75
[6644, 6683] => -0.48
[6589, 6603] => -0.78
